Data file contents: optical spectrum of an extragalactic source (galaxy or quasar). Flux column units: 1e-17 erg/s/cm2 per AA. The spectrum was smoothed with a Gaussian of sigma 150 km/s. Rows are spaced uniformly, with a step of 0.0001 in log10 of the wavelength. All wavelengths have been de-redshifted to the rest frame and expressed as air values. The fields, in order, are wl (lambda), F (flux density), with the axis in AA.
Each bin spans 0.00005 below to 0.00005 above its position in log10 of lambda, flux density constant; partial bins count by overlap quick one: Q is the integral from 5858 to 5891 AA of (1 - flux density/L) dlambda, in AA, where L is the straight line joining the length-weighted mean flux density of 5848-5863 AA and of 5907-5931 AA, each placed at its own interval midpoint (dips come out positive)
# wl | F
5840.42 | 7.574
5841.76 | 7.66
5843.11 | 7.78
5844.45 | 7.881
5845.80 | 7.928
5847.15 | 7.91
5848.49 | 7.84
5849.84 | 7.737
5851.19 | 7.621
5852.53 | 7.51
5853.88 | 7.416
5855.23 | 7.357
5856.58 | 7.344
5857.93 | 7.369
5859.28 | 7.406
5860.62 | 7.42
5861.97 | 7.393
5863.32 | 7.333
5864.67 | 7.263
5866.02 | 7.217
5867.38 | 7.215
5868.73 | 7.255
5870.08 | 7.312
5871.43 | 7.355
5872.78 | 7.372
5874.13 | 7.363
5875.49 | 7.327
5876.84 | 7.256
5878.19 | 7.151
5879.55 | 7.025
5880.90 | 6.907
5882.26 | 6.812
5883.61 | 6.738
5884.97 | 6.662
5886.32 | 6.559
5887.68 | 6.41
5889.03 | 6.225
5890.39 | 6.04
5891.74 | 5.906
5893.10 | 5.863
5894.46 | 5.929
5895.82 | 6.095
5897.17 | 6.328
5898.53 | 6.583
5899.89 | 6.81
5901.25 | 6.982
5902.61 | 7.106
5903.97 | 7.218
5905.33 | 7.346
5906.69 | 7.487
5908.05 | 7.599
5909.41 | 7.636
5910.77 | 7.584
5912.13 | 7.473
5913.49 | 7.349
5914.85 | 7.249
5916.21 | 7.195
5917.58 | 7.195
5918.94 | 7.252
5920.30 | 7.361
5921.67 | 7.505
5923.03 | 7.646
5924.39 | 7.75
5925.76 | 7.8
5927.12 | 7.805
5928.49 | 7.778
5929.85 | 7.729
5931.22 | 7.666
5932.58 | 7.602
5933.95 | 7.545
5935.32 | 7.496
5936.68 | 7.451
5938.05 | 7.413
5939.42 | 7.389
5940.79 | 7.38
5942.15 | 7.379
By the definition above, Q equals 2.0 AA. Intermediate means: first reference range 7.49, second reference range 7.53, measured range 7.05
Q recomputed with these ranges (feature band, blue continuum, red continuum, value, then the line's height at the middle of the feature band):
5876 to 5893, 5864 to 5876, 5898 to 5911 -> 1.51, 7.27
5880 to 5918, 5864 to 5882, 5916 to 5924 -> 2.50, 7.31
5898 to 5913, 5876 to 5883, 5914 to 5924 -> -0.03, 7.25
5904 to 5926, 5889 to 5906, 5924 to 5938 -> -1.10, 7.1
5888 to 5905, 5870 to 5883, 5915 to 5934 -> 2.07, 7.33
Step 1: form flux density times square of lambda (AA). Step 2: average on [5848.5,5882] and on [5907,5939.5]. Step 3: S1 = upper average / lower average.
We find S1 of 1.05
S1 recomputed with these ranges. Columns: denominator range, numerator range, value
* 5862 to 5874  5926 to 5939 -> 1.07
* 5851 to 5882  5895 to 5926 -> 1.01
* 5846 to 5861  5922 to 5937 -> 1.04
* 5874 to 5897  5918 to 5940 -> 1.17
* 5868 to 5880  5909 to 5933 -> 1.05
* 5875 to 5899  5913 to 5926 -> 1.15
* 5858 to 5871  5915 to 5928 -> 1.04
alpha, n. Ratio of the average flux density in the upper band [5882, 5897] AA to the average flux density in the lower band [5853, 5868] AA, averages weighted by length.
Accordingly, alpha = 0.86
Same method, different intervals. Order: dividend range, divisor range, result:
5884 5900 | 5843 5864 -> 0.83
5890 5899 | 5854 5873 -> 0.83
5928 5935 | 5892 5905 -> 1.17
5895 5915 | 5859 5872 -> 0.97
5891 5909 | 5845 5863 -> 0.89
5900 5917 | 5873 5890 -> 1.07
